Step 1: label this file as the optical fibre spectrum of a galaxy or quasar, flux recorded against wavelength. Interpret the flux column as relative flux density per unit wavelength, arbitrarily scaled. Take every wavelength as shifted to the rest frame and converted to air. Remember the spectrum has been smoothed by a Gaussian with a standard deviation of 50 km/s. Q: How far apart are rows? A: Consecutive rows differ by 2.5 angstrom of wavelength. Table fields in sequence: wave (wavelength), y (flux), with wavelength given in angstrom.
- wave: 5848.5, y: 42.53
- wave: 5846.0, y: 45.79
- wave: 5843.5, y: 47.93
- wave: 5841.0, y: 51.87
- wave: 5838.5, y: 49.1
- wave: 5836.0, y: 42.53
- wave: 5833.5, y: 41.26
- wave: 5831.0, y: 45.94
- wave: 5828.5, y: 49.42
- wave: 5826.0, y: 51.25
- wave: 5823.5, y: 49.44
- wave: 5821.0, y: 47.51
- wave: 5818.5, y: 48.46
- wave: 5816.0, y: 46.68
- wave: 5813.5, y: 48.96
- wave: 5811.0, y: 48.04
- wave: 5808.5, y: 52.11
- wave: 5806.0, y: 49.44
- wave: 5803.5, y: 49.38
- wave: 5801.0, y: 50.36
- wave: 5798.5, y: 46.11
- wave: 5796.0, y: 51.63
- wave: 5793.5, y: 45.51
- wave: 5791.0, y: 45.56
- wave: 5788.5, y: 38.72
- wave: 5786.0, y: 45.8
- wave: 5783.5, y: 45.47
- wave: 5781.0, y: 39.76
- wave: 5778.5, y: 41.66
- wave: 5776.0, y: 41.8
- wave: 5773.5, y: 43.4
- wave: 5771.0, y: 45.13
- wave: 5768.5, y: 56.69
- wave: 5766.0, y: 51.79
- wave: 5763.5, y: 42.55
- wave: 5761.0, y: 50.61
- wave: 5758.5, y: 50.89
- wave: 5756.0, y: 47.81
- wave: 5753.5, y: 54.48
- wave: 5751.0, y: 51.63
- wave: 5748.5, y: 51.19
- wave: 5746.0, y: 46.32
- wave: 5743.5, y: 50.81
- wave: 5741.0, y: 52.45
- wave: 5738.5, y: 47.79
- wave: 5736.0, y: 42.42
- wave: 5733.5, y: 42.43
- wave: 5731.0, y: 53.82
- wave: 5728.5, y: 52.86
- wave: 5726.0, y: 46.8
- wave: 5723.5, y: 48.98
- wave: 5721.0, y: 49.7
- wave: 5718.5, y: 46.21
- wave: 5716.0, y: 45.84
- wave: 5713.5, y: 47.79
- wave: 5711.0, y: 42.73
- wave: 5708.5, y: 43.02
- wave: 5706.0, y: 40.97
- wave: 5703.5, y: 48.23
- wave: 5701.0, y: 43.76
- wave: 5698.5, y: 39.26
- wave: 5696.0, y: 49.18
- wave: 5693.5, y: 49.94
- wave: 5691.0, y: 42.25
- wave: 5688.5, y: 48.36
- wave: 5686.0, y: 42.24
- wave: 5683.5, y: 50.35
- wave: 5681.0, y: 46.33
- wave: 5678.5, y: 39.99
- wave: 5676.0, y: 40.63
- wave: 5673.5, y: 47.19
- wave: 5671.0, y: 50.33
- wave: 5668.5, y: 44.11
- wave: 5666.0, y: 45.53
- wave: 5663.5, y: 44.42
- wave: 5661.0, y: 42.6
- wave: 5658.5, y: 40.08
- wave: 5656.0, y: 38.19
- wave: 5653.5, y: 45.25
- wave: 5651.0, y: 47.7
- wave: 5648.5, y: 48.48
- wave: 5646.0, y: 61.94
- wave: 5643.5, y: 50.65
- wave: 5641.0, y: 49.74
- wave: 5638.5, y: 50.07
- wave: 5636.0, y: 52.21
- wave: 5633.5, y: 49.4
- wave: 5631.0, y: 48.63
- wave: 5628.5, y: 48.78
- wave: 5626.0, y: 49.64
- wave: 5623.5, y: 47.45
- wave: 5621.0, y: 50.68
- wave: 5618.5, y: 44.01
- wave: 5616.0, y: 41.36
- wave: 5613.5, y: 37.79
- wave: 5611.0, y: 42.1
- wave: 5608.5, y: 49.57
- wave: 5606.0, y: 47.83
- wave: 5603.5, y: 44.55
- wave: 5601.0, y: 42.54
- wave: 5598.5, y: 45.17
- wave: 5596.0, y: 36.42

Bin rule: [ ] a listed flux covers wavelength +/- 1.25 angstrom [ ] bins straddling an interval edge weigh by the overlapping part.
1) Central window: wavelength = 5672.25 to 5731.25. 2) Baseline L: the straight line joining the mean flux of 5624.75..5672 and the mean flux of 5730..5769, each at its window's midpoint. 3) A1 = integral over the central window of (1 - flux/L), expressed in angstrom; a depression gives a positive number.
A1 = 3.3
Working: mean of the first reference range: 47.8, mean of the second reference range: 49.4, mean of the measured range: 46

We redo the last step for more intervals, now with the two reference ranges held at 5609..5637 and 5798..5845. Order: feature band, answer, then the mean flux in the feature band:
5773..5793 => 2.11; 42.9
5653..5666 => 1.28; 42.3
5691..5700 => 0.32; 45.5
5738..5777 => -1.20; 49.2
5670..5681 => 0.56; 44.6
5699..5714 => 1.04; 44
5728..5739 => -0.01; 47.5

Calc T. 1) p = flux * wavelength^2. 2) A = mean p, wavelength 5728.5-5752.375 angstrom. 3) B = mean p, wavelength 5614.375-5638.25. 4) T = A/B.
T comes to 1.1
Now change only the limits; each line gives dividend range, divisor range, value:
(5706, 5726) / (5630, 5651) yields 0.92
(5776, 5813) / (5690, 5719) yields 1.06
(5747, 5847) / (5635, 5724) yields 1.07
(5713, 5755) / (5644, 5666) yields 1.09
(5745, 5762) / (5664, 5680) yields 1.16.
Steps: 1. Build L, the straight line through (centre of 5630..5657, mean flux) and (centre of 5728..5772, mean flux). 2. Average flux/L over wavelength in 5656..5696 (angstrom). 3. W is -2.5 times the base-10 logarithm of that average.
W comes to 0.11 mag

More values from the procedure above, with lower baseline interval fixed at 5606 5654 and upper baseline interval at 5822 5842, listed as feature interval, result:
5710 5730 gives 0.004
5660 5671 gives 0.075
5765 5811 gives 0.023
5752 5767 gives -0.042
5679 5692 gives 0.056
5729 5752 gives -0.023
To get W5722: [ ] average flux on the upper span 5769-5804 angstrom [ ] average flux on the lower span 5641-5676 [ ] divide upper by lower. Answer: 1.0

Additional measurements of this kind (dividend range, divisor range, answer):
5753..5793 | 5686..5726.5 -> 1.01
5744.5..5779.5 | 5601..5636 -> 1.04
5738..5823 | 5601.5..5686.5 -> 1.03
